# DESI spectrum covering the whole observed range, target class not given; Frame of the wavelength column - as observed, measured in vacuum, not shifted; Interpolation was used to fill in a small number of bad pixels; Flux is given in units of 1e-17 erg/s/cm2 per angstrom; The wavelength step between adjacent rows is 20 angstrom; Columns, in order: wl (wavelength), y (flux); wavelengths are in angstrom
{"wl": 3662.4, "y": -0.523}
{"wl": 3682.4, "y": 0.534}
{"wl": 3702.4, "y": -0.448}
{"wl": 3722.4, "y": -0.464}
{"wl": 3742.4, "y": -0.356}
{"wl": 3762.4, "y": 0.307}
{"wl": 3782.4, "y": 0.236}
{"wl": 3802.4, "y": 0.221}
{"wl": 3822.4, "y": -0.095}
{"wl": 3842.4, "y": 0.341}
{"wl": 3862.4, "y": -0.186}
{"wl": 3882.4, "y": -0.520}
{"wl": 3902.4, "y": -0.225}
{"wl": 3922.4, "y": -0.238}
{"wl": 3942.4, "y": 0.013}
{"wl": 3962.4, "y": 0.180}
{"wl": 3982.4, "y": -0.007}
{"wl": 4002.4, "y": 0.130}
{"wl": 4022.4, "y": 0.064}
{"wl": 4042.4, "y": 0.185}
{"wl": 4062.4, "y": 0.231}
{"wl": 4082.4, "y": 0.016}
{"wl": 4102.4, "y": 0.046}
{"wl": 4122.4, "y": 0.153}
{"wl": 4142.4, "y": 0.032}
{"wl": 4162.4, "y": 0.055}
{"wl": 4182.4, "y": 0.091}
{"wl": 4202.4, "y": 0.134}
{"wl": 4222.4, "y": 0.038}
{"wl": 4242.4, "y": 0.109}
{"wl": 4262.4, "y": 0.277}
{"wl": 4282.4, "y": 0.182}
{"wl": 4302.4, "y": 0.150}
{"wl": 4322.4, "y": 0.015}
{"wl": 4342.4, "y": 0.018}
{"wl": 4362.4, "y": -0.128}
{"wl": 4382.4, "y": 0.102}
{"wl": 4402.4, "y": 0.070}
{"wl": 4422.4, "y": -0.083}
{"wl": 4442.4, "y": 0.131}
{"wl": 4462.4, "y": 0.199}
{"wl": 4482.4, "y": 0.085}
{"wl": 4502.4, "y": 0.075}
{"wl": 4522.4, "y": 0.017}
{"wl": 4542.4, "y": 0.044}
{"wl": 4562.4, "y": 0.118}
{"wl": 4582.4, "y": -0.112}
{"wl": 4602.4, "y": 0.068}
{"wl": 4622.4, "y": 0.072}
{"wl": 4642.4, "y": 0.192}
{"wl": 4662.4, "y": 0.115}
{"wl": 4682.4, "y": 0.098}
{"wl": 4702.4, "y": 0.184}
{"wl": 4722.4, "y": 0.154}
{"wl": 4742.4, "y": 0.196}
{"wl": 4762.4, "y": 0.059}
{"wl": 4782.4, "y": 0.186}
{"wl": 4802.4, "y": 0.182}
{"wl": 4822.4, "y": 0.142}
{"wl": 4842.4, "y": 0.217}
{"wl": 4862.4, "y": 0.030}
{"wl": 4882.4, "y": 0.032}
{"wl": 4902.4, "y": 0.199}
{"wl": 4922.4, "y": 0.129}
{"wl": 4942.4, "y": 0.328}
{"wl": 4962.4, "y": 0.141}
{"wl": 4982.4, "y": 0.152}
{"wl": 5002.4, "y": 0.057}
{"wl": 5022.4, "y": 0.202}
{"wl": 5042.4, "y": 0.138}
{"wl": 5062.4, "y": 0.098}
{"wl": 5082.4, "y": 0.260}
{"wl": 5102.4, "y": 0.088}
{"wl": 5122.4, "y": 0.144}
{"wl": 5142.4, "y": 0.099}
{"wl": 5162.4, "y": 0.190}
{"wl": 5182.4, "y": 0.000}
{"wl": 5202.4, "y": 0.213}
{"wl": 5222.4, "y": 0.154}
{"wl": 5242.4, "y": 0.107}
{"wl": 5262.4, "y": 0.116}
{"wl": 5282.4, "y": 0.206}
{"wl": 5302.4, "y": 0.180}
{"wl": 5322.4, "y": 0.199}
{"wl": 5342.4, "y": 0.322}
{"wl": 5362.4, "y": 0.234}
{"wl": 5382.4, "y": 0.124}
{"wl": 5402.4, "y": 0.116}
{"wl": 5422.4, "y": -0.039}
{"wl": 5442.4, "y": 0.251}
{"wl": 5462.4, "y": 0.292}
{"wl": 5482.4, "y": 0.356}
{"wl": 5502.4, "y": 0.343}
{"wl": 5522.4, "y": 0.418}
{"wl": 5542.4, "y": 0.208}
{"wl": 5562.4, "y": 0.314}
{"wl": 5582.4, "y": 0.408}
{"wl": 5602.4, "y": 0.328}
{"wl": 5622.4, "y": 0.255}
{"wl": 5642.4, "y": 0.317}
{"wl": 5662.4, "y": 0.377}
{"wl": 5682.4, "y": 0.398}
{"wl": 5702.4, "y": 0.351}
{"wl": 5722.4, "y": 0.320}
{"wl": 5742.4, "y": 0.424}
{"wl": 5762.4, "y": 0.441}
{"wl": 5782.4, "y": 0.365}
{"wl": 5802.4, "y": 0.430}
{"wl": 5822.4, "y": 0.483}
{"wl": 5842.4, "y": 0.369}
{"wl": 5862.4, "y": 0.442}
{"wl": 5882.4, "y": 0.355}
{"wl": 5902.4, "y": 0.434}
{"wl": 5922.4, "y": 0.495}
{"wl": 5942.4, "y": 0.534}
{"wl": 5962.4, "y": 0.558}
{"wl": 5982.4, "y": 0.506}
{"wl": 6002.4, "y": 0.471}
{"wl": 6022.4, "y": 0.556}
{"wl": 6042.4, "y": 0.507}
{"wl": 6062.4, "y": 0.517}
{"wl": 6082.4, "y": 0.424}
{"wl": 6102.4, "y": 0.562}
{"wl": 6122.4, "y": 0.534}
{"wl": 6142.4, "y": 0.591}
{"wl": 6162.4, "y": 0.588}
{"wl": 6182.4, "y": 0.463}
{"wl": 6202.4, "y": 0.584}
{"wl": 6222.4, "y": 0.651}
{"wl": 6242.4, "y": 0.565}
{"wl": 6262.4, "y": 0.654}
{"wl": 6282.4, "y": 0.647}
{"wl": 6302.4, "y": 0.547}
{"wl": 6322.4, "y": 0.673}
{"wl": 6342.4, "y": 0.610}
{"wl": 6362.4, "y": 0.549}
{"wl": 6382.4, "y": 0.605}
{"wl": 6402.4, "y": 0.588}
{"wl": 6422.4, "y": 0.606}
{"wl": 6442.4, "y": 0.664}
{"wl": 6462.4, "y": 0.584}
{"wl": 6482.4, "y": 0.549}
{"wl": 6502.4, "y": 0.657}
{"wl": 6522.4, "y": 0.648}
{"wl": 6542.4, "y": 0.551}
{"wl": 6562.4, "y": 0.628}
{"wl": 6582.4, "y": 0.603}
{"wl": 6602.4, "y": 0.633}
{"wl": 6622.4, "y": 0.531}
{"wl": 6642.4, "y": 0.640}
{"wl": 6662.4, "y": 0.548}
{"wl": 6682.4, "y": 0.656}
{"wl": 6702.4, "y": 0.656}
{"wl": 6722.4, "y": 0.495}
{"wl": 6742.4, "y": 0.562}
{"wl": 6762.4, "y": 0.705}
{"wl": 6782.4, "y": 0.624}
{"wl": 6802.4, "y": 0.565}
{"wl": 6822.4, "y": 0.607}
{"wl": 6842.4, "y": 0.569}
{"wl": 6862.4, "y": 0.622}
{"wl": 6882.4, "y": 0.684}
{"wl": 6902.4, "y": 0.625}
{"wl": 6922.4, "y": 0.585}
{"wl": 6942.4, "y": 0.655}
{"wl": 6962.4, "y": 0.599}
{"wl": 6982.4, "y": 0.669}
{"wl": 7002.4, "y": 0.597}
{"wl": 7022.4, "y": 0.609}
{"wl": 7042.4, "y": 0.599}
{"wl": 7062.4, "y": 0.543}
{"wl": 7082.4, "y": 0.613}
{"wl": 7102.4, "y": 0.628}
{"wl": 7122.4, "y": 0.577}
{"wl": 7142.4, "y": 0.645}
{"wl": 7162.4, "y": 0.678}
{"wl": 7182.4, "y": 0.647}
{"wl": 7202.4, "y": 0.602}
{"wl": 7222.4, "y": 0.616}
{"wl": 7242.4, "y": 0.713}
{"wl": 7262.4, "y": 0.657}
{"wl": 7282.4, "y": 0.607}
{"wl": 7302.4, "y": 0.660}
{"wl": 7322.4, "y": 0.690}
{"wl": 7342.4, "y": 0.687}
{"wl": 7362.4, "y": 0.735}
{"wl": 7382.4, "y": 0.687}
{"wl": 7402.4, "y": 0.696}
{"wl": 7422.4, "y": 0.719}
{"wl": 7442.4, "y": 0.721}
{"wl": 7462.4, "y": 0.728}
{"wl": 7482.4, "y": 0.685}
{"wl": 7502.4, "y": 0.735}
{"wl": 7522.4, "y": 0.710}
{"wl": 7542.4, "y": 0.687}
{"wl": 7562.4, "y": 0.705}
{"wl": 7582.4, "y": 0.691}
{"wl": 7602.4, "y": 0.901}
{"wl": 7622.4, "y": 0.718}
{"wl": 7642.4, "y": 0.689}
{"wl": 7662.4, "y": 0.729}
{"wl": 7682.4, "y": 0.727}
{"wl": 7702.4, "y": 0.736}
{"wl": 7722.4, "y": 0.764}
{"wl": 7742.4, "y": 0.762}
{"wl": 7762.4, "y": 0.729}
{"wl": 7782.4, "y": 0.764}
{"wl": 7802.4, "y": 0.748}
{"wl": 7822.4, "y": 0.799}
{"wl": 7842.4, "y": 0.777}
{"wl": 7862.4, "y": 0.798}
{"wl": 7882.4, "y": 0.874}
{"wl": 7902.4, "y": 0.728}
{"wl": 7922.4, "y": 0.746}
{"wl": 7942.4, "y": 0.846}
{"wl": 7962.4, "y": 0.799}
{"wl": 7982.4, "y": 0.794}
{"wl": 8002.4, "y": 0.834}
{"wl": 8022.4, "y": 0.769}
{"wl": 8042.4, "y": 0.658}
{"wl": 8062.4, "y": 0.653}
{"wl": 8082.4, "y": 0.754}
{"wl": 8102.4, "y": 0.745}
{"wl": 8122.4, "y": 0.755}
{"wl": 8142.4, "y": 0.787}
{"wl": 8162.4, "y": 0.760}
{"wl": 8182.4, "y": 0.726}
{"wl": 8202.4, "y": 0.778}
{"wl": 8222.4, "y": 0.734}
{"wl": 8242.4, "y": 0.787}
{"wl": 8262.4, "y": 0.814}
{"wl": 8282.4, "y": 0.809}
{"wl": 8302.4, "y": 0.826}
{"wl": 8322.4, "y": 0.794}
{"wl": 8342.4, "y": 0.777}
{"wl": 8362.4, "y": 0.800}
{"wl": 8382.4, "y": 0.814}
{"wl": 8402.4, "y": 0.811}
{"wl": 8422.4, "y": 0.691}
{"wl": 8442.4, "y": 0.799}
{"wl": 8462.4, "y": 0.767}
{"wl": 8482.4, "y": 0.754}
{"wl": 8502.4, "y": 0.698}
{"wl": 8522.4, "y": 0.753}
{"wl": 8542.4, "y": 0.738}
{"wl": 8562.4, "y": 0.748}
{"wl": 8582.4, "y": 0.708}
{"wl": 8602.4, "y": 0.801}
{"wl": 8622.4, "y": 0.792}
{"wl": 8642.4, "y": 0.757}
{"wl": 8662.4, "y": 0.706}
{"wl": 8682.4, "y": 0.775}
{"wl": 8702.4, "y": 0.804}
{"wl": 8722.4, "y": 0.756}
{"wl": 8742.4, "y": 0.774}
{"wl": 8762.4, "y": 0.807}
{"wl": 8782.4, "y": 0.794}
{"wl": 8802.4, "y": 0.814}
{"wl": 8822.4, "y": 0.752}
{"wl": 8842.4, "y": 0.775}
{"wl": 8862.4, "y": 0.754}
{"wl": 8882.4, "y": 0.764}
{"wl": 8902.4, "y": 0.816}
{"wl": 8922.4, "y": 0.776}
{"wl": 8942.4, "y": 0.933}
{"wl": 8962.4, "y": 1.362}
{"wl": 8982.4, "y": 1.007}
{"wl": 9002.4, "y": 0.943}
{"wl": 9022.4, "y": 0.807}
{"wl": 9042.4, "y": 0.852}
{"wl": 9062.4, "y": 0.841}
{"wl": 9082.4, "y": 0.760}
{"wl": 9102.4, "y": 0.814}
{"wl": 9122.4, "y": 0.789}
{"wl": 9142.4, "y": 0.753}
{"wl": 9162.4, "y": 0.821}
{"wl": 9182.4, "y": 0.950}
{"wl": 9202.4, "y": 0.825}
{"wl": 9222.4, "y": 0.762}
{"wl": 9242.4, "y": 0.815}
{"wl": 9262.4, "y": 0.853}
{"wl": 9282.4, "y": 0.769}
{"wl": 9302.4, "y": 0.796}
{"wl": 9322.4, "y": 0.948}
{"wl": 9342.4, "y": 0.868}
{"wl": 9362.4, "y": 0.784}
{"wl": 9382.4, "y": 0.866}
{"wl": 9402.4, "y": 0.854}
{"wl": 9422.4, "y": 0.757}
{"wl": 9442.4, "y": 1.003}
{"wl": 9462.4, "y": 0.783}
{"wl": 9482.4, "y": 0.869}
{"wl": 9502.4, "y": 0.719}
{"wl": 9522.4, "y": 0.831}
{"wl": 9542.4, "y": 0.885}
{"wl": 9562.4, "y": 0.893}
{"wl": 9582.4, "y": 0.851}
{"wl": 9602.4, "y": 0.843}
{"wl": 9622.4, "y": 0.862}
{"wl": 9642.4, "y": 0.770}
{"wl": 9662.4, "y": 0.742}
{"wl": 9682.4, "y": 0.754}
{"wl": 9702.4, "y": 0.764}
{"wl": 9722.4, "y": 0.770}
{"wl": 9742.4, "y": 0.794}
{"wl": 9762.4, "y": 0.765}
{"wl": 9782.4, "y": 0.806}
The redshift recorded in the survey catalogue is 0.37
